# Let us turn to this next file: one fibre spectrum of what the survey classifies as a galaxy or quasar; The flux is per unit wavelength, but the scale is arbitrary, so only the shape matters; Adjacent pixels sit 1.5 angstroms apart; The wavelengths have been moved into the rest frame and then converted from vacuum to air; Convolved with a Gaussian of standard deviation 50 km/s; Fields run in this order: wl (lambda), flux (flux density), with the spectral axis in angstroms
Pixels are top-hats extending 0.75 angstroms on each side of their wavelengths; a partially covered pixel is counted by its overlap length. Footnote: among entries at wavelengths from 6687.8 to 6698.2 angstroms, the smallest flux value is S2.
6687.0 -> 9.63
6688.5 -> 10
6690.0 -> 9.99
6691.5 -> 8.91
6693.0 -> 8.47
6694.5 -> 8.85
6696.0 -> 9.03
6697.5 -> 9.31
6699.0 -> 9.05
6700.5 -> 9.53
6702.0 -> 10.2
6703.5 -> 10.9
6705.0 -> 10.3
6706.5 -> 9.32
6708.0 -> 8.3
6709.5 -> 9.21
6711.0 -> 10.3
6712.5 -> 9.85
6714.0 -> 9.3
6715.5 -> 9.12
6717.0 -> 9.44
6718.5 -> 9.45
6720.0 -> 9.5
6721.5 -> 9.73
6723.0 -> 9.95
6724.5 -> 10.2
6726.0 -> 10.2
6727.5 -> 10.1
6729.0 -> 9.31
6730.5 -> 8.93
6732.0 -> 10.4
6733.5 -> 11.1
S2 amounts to 8.47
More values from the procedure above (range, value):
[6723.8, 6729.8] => 9.31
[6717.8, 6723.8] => 9.45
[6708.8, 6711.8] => 9.21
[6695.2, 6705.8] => 9.03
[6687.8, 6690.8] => 9.99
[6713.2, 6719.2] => 9.12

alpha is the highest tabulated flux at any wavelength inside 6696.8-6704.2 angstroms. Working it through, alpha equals 10.9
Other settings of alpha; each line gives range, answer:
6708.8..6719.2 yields 10.3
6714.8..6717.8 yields 9.44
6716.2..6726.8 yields 10.2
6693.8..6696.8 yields 9.03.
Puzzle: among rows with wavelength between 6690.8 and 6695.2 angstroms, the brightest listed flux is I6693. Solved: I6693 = 8.91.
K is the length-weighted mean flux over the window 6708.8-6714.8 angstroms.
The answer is 9.66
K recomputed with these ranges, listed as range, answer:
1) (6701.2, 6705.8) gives 10.4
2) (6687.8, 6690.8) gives 9.98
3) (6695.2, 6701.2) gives 9.22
